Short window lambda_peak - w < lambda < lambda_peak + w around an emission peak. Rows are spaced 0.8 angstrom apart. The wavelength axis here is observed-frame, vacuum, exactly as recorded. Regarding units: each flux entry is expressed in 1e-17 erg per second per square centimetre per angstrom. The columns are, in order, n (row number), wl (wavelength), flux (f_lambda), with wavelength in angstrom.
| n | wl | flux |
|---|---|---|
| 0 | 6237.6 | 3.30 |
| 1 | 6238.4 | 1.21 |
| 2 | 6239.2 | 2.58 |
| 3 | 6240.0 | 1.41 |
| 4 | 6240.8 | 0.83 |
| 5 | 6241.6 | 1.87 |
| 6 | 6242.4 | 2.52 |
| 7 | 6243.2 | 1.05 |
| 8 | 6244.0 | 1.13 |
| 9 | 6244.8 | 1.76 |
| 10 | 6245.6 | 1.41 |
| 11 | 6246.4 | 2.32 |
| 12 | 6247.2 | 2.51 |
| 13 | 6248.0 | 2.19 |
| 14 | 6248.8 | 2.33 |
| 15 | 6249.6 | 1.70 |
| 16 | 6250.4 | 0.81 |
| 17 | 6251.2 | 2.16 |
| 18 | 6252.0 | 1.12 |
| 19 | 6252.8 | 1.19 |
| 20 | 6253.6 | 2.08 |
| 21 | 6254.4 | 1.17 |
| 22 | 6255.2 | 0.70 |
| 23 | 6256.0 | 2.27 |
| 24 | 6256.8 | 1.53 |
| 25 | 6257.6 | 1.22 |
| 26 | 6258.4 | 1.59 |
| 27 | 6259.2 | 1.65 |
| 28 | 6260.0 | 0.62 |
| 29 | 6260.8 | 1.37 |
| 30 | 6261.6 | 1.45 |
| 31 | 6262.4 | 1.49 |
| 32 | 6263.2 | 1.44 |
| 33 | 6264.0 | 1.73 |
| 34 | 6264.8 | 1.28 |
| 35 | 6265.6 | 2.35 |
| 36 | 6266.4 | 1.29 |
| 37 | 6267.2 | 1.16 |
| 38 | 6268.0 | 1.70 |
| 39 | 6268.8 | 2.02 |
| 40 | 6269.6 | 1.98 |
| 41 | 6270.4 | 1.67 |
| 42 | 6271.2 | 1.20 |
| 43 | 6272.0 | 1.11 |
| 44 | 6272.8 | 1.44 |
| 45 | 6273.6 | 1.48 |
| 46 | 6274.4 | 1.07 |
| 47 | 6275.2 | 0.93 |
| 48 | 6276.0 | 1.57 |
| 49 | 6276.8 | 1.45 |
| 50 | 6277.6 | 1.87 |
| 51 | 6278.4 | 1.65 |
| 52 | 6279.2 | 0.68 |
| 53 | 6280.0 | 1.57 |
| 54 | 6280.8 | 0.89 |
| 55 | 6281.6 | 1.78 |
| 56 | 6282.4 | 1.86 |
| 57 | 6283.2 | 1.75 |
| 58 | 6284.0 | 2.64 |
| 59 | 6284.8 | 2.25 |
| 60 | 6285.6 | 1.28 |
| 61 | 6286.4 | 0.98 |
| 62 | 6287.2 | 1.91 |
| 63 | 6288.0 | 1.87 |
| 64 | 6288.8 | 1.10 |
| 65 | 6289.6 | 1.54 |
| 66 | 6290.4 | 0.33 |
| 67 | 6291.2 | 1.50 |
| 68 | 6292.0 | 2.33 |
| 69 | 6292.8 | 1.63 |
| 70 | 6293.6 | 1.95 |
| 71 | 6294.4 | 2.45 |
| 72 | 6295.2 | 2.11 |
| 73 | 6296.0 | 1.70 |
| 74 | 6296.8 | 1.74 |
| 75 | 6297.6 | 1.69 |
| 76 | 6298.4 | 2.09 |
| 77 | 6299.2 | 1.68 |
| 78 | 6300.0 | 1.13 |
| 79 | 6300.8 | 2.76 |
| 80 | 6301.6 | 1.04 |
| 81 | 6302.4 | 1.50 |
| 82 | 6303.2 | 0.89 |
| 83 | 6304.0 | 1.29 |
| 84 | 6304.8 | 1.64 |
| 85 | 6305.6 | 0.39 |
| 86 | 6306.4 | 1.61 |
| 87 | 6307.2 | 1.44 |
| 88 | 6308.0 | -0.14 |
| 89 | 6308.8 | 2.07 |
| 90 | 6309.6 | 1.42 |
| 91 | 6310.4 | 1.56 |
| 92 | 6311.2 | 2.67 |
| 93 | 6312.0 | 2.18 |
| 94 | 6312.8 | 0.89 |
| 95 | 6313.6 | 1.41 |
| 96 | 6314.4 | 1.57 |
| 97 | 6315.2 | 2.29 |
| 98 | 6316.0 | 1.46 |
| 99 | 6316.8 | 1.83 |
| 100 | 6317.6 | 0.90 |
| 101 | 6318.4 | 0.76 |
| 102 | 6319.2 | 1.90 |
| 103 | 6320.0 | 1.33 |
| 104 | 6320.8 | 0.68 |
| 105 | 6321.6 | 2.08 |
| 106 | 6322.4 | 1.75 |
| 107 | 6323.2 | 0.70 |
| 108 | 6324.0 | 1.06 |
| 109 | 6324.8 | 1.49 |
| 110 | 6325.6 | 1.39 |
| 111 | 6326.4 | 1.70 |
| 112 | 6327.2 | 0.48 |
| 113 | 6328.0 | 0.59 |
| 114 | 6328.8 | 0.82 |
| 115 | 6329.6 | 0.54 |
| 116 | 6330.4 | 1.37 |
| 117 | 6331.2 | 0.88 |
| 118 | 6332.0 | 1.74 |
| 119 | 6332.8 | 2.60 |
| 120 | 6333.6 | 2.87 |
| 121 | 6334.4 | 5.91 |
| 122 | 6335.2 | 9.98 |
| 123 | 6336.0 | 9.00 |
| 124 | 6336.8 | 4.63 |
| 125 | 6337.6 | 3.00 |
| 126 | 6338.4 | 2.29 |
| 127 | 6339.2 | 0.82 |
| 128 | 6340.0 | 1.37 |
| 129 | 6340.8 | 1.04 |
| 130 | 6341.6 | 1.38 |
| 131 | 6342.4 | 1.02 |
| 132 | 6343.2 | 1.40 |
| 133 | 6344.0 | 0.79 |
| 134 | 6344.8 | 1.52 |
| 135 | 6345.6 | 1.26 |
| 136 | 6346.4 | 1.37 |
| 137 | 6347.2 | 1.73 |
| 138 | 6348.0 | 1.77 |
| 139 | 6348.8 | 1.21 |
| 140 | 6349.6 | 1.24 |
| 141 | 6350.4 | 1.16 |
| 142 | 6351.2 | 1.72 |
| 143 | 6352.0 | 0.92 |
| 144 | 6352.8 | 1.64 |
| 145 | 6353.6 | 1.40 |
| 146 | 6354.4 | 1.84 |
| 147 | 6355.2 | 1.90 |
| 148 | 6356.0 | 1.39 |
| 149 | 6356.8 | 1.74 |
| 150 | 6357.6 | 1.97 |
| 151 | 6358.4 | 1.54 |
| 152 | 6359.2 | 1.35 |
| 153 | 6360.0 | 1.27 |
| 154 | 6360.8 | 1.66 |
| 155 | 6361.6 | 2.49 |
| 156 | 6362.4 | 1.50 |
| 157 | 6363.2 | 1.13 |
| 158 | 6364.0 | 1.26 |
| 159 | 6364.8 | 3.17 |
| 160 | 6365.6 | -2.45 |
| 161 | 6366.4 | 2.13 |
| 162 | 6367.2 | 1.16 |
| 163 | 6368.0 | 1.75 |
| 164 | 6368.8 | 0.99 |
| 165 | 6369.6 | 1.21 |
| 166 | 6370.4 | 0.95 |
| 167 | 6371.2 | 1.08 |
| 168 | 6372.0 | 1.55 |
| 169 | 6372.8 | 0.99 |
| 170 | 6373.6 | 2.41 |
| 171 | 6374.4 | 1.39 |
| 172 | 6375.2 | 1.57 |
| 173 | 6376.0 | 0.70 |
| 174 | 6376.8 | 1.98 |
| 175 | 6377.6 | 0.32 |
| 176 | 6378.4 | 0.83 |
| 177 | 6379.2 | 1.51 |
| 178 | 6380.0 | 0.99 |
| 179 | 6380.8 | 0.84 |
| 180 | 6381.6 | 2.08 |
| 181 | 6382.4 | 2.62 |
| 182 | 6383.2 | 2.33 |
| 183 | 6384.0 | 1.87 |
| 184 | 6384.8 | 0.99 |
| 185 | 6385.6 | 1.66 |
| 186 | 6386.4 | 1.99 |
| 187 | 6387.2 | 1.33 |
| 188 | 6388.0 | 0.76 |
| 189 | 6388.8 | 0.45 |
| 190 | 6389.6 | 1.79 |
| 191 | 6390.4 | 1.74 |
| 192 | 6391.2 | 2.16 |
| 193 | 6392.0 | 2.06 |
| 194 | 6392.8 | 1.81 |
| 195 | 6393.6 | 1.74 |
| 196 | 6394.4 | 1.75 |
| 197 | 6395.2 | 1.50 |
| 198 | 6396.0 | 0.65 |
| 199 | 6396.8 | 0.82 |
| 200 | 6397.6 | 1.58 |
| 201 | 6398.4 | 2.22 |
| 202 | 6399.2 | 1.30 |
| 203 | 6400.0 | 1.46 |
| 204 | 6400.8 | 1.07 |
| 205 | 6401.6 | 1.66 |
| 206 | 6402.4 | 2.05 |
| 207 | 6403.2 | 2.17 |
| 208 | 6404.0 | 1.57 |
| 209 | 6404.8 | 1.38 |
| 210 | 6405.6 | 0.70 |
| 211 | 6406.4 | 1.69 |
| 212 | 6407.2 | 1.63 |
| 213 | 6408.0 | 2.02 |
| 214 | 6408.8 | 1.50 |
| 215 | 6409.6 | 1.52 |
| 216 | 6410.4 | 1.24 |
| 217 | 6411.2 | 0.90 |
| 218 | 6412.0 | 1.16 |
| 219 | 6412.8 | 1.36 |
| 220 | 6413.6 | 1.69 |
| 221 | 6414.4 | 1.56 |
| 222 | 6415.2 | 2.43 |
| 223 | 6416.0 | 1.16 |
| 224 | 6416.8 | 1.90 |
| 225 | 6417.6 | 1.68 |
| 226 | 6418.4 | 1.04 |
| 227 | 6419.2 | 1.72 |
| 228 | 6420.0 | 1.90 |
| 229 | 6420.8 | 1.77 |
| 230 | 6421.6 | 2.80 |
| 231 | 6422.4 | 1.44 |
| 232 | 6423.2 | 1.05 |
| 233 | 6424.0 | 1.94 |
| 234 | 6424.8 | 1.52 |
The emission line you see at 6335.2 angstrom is Hbeta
